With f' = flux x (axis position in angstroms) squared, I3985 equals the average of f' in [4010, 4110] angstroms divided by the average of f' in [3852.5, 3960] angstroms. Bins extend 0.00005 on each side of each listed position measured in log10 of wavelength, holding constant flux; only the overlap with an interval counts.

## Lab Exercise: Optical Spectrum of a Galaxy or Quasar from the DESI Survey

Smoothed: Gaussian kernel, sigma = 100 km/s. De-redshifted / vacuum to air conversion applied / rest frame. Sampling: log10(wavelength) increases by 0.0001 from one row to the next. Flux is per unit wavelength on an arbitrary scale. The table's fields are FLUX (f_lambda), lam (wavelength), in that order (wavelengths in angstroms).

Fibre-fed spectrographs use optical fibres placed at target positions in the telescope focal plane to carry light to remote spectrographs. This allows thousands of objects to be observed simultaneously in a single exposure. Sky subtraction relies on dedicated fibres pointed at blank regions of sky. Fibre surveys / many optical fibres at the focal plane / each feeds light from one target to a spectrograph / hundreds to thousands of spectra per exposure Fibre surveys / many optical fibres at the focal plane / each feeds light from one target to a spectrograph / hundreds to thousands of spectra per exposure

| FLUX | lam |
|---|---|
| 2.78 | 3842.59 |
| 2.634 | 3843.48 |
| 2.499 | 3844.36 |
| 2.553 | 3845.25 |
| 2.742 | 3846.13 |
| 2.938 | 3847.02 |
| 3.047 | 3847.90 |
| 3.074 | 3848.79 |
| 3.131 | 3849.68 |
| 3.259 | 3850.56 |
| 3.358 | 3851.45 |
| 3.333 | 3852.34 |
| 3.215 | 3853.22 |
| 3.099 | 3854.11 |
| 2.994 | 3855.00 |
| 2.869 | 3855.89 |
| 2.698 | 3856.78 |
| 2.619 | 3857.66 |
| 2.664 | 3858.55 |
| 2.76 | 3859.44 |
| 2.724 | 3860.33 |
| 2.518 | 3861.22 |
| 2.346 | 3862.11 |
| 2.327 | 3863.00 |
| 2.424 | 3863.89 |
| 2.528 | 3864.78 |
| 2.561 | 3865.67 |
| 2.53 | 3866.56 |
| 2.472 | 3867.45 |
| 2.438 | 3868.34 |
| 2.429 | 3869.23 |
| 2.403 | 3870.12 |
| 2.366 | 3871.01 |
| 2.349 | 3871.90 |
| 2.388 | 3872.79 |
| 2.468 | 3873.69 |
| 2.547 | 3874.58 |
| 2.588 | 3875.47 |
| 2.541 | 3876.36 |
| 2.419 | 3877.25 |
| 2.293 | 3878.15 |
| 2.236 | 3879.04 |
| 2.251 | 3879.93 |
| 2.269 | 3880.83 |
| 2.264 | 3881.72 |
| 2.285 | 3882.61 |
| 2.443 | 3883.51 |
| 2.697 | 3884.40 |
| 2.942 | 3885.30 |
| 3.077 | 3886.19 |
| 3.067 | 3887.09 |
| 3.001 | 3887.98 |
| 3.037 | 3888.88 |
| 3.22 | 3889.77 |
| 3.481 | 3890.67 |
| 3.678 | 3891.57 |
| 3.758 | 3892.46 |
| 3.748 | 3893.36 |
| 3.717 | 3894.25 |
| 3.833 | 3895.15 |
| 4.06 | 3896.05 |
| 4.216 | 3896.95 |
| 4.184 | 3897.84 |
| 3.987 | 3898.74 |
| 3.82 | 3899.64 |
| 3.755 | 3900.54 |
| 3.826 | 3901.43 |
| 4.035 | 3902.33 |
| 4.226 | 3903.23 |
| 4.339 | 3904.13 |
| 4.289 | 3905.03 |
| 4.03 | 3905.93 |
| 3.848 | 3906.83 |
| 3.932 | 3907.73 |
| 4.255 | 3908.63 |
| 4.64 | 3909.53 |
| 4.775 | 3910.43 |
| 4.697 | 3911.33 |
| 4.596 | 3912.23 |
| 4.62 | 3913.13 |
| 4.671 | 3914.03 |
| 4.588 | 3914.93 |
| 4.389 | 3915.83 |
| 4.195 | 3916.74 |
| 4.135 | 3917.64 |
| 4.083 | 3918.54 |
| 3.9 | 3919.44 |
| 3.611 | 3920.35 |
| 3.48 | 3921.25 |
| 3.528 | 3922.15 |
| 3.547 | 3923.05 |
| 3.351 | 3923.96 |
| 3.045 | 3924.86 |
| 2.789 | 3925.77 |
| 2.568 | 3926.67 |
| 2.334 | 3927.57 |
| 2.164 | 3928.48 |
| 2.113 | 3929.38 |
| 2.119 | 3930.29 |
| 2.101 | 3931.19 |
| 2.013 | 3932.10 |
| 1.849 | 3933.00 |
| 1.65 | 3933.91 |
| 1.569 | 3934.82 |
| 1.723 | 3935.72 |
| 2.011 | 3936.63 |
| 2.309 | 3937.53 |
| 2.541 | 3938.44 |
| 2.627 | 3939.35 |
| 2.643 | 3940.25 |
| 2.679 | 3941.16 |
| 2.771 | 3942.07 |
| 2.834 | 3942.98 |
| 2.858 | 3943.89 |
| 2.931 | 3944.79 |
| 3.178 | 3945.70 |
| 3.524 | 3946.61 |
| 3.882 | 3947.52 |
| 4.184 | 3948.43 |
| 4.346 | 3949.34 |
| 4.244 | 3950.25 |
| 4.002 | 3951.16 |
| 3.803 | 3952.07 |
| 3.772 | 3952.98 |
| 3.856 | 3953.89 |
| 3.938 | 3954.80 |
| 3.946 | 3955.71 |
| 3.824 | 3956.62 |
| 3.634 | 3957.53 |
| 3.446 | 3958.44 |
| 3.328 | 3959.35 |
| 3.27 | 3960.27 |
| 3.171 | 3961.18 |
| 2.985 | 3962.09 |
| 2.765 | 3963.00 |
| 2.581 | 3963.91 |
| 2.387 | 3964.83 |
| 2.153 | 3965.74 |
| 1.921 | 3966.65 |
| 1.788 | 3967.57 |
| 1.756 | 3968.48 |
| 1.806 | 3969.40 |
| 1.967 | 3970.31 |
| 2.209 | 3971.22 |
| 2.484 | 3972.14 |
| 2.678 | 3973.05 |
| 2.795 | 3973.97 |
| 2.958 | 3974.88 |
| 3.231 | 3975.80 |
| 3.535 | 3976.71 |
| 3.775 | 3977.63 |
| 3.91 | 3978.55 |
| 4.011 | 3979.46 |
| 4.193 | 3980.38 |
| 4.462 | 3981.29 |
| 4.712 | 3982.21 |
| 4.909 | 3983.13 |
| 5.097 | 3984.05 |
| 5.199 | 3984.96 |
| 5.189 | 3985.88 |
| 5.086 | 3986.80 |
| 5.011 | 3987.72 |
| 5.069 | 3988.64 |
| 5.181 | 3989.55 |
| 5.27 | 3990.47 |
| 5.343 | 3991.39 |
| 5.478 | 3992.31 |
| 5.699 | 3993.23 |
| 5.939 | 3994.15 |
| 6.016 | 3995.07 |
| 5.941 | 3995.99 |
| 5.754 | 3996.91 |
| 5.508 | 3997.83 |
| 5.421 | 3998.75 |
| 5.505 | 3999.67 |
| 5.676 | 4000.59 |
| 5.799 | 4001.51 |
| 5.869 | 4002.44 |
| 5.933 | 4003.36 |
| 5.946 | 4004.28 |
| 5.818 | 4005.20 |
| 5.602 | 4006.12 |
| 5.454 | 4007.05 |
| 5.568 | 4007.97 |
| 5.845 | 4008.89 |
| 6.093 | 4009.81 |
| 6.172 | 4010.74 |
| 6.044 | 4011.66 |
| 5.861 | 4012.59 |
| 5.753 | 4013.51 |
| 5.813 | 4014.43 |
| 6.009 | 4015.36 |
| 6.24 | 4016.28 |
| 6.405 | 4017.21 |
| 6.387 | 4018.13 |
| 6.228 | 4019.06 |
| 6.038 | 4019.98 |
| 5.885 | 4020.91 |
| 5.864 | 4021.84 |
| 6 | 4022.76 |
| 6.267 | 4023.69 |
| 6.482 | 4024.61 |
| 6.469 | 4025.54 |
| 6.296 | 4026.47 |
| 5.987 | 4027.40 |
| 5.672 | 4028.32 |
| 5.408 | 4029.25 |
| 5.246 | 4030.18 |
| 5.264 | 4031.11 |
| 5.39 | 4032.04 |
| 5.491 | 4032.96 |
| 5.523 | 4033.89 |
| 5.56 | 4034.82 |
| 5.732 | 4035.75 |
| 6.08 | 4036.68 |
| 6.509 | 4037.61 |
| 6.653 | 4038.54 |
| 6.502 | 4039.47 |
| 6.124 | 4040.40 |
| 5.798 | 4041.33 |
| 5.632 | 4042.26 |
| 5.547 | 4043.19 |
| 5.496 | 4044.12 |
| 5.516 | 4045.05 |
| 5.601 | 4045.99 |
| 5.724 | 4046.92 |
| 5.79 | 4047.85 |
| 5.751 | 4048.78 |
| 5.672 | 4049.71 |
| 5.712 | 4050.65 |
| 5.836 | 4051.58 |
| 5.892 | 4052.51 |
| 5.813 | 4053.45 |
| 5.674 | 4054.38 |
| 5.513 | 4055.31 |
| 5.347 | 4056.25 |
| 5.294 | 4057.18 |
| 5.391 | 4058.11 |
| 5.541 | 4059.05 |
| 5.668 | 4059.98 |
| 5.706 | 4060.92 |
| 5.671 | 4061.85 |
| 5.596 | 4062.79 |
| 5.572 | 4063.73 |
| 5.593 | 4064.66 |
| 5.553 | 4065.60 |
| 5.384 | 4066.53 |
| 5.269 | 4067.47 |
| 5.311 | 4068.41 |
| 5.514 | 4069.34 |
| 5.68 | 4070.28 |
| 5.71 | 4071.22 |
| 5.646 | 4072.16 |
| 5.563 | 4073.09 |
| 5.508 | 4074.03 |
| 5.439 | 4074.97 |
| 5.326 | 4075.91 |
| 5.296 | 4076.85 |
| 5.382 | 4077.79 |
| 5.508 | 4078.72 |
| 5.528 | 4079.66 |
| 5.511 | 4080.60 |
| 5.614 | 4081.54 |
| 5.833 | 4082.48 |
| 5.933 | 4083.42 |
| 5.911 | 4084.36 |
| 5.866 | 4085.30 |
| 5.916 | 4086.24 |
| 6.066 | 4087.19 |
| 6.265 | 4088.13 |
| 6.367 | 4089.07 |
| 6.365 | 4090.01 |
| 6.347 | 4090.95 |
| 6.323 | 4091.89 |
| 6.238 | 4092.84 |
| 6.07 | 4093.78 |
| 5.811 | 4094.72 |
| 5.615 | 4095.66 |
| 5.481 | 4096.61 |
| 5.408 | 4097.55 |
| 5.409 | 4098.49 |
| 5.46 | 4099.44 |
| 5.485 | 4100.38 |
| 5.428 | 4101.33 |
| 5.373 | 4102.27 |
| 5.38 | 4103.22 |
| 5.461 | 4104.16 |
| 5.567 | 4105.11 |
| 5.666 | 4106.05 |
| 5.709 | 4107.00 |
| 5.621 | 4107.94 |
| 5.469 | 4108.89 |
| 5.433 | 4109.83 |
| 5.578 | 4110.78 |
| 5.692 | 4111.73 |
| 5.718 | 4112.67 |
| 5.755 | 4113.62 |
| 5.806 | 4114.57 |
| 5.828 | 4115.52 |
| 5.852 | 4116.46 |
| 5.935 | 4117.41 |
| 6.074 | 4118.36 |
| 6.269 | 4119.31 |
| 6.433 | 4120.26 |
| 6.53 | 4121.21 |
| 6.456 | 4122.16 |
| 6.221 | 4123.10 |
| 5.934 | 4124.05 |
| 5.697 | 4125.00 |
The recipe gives 1.95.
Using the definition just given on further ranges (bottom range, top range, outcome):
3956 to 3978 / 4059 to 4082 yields 2.10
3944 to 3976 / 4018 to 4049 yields 1.97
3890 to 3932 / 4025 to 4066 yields 1.64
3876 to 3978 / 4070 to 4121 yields 1.95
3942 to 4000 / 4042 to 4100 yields 1.53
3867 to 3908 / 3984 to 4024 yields 1.93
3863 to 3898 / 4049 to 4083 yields 2.15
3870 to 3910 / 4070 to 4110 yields 1.92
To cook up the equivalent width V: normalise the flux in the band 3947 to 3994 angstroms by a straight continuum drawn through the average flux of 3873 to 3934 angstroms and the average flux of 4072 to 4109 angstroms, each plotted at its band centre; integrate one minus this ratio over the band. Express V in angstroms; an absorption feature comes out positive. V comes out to 5.3 angstroms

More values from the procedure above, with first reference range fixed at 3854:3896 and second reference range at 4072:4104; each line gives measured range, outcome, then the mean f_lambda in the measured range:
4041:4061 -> -1.6 angstroms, 5.63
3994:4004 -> -2.9 angstroms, 5.76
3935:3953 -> 3.0 angstroms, 3.11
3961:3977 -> 6.2 angstroms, 2.49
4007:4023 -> -4.4 angstroms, 6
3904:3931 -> -3.4 angstroms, 3.73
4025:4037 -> -1.9 angstroms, 5.7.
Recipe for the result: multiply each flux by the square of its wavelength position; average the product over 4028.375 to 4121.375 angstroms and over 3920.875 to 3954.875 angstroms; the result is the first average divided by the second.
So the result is 2.1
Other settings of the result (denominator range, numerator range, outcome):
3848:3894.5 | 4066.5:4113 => 2.29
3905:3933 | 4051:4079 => 1.66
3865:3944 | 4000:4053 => 1.99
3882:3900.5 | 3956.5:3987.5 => 1.02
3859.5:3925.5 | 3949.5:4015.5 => 1.38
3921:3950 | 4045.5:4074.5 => 2.18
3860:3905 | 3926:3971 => 0.97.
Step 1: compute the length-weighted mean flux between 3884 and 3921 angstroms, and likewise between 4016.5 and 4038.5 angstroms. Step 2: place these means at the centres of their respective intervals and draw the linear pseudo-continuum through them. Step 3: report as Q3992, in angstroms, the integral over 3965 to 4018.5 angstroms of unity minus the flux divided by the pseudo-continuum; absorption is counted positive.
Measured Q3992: 6.4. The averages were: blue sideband 3.93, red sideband 5.94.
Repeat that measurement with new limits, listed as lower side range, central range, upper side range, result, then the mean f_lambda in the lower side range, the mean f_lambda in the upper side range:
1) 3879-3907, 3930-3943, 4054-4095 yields 5.79 angstroms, 3.44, 5.7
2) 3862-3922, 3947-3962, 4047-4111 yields 1.29 angstroms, 3.36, 5.66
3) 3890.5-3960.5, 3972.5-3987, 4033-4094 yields 1.01 angstroms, 3.49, 5.74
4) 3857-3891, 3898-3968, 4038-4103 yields 2.06 angstroms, 2.58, 5.7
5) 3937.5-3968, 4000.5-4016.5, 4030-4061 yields -3.93 angstroms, 3.19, 5.71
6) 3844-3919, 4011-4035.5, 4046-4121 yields -4.69 angstroms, 3.24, 5.7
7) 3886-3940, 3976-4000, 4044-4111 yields -3.04 angstroms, 3.44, 5.65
